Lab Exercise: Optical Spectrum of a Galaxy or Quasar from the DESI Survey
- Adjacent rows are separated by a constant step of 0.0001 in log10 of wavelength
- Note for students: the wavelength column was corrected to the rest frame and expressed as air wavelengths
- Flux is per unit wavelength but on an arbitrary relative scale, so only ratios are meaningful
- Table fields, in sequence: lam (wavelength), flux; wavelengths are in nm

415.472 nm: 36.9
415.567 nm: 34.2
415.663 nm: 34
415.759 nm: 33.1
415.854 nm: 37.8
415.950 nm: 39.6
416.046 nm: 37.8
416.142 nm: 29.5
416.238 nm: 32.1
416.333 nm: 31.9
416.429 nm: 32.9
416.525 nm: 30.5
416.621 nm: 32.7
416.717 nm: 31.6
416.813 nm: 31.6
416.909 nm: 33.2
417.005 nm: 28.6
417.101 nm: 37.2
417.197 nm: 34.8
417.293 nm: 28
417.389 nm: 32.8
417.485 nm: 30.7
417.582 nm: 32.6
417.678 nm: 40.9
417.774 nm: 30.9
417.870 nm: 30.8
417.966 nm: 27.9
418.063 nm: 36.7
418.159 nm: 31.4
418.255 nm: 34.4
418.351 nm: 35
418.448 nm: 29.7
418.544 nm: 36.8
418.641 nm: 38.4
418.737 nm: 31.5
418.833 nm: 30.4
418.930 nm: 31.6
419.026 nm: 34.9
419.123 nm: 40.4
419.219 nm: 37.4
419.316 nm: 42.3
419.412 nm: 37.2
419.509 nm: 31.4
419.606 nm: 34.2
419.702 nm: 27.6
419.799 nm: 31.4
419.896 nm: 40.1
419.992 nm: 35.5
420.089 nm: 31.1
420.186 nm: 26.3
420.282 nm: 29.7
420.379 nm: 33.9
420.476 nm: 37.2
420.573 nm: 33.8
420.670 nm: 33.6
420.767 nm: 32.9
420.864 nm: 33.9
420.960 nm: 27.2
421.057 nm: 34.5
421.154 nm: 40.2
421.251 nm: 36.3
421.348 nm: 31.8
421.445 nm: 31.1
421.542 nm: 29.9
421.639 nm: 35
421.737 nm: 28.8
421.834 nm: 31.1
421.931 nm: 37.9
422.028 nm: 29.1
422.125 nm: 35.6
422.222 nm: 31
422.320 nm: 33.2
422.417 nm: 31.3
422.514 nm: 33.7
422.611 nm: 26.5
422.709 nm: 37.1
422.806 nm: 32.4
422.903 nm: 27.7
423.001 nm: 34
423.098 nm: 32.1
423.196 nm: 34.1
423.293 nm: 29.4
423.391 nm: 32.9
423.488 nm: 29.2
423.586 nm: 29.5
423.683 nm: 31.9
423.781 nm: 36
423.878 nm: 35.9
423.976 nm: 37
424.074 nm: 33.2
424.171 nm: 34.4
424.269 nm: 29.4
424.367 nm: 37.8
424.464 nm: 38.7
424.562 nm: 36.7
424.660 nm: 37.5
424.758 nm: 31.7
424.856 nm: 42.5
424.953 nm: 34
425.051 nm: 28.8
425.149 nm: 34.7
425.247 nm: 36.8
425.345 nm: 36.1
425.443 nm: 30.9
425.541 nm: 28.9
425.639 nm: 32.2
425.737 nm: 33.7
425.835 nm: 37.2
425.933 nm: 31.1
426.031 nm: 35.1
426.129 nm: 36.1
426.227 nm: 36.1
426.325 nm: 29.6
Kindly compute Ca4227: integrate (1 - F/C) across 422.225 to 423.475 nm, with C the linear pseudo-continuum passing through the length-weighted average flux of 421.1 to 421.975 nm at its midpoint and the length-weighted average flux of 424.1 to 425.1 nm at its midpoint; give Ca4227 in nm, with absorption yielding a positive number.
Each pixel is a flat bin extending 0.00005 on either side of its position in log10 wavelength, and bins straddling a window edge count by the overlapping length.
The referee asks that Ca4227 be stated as 0.08 nm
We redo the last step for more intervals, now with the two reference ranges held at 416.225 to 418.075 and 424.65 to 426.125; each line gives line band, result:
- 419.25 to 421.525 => -0.04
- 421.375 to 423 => 0.07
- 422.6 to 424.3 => 0.06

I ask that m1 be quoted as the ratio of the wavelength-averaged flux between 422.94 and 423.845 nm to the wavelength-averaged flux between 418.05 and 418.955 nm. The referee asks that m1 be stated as 0.96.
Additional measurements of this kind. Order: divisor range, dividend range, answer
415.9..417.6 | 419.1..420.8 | 1.05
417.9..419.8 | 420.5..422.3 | 0.97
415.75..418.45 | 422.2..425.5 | 1.01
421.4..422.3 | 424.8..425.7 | 1.05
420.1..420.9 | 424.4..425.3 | 1.10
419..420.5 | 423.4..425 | 1.01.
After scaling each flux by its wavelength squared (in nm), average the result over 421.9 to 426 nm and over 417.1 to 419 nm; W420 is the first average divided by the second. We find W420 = 1.0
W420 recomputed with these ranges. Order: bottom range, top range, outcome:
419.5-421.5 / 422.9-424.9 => 1.04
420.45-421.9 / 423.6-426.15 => 1.06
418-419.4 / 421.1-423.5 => 0.94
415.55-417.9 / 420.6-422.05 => 1.02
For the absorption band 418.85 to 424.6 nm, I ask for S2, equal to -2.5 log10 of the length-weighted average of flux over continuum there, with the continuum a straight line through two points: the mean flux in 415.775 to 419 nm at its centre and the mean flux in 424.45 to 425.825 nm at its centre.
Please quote 0.02 mag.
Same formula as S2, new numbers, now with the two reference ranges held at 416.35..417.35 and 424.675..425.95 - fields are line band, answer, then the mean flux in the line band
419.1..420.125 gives -0.08 mag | 35.3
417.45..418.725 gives -0.04 mag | 33.5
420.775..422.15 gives 0.00 mag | 33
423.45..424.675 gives -0.02 mag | 34.4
